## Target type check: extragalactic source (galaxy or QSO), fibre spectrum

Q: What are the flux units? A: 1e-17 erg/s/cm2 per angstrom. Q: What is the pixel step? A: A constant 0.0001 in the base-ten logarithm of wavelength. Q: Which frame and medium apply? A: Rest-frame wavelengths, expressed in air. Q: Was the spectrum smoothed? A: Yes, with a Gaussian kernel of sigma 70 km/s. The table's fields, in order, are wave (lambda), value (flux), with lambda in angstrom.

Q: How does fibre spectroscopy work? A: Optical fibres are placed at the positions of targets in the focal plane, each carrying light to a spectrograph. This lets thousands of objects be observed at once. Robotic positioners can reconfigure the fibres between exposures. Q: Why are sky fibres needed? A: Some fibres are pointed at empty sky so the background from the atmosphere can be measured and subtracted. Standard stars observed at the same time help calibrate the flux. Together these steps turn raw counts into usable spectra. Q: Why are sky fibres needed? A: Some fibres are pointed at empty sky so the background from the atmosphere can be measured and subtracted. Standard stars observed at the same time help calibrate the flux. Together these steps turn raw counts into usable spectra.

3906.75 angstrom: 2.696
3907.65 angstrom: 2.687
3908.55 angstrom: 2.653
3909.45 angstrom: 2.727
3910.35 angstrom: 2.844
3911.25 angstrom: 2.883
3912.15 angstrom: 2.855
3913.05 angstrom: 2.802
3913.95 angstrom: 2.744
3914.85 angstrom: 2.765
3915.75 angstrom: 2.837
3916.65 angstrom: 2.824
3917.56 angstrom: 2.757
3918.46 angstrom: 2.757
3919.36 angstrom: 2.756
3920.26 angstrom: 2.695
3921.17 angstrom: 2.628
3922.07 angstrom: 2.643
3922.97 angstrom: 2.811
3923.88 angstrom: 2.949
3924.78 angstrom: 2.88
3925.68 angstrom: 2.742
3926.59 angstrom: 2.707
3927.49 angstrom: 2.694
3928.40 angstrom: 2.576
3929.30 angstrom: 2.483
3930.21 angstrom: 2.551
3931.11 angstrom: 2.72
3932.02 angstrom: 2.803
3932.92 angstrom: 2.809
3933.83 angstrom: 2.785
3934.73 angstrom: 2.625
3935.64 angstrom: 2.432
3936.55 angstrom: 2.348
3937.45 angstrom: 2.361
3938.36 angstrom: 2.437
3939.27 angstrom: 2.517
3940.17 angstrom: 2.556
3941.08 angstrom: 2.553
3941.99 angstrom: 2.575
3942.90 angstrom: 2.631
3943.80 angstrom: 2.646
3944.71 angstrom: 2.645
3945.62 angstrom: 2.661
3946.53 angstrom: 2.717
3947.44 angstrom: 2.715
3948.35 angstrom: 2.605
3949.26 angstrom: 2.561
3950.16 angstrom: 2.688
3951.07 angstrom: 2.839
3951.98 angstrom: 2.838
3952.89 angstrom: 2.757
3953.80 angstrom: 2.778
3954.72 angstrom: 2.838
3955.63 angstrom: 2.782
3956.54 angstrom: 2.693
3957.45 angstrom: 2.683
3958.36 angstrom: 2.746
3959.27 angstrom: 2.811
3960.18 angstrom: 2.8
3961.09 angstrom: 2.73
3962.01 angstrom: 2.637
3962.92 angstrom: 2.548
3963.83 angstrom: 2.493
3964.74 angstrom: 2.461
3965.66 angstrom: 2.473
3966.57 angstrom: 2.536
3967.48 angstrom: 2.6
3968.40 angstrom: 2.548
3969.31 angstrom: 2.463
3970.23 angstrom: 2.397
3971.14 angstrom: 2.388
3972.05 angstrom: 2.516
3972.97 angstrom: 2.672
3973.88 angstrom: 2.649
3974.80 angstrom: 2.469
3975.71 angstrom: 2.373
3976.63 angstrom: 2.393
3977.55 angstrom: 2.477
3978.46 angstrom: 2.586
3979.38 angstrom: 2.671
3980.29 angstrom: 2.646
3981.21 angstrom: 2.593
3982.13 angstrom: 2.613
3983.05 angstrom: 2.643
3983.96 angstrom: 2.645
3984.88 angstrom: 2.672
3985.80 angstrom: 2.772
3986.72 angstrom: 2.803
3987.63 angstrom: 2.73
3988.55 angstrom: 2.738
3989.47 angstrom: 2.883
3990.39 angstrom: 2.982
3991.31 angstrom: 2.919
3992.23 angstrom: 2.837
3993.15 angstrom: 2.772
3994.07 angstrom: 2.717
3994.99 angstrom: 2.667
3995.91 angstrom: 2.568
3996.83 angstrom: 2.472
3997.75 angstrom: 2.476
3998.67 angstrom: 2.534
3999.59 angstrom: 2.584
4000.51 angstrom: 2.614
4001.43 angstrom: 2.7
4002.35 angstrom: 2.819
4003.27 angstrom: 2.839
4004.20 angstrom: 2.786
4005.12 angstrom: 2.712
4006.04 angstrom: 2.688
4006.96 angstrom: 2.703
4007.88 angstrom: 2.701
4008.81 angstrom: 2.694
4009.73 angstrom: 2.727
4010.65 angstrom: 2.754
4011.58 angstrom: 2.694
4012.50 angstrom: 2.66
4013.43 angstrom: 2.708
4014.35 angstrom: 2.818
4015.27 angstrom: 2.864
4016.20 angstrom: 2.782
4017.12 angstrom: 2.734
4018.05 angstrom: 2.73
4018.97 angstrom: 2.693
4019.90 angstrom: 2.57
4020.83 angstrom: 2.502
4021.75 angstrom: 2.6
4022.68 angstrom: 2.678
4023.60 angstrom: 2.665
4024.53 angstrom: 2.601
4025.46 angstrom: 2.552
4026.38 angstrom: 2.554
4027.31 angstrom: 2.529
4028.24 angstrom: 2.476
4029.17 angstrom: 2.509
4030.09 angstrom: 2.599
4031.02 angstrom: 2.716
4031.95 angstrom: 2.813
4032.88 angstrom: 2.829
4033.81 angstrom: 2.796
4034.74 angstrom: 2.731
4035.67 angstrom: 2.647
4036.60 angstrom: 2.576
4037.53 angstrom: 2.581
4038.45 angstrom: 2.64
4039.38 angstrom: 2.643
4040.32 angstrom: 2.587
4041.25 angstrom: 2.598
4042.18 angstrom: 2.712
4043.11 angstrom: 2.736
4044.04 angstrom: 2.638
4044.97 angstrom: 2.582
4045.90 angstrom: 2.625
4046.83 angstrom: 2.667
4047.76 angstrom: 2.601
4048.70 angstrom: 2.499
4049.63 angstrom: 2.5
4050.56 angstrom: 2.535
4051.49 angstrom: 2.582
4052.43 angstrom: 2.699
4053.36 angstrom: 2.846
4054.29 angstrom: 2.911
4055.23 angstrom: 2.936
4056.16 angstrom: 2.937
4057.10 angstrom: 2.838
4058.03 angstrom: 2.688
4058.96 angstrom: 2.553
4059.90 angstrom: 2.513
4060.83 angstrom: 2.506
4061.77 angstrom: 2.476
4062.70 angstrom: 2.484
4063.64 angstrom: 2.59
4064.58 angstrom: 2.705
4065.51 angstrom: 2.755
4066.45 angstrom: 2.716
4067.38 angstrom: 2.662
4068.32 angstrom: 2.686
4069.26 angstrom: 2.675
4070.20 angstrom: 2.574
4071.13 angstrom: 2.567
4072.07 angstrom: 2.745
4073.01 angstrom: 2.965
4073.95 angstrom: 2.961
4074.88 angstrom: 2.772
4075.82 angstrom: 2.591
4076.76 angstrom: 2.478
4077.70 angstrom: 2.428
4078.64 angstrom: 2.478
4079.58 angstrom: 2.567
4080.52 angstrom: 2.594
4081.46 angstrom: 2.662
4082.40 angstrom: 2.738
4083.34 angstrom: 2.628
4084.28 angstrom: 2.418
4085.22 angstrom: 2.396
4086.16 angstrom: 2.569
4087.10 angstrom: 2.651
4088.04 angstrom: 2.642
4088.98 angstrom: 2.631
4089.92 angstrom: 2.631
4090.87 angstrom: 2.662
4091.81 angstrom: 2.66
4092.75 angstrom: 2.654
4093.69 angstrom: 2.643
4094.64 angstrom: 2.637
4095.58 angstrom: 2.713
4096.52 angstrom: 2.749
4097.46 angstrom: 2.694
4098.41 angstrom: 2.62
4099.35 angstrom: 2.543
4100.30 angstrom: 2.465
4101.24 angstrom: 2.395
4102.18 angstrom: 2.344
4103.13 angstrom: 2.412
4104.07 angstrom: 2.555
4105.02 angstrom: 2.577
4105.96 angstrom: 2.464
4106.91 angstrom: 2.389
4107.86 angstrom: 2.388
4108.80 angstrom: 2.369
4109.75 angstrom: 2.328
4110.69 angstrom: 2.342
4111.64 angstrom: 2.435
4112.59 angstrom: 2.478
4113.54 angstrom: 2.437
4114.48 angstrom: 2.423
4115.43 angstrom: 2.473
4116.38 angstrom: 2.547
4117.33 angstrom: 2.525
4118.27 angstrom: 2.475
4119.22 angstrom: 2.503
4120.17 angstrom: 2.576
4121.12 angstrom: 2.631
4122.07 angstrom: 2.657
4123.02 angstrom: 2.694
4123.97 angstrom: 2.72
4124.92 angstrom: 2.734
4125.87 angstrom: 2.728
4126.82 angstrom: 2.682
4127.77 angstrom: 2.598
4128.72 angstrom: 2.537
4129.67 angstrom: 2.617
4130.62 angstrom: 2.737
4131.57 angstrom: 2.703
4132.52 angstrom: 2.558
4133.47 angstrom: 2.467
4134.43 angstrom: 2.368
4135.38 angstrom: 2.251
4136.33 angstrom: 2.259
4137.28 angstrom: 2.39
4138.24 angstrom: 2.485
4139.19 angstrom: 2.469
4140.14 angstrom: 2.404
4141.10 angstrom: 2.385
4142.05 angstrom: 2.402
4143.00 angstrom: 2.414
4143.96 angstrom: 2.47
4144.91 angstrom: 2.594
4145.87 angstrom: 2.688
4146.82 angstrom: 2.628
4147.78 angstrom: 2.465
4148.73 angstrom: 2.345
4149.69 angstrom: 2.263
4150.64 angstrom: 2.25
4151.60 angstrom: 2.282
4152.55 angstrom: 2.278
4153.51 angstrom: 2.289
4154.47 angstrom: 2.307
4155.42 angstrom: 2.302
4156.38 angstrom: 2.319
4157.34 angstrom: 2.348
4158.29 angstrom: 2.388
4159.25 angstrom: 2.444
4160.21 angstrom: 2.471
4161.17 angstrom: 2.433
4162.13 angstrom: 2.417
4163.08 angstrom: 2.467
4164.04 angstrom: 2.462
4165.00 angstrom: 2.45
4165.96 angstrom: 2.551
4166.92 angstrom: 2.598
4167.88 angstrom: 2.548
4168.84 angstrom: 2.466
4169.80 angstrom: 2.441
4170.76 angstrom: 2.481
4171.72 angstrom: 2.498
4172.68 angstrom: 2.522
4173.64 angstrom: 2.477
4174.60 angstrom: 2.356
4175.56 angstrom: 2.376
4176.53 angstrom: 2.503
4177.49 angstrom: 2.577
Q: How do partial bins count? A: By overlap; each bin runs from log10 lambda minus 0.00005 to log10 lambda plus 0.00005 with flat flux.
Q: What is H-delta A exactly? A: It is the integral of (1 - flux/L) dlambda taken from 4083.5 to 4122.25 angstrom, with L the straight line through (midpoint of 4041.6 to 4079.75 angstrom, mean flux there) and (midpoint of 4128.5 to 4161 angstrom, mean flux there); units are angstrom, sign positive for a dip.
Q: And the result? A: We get 0.2 angstrom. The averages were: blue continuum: 2.66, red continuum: 2.43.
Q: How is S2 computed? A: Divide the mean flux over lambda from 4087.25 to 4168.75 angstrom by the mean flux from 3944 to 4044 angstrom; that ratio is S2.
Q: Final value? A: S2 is 0.94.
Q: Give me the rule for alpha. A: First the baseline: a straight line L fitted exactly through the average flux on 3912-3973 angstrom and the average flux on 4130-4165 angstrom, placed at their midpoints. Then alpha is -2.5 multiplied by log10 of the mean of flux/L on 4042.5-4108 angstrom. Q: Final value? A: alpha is -0.05 mag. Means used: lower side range 2.66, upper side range 2.42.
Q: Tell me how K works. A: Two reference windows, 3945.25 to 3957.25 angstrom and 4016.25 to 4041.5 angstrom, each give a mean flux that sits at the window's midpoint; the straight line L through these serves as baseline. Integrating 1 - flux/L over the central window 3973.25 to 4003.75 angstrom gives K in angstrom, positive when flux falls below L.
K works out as 0.25 angstrom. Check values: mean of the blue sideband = 2.73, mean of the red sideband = 2.64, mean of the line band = 2.66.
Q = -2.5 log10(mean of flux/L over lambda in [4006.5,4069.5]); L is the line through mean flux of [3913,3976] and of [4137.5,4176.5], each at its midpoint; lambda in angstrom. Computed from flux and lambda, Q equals -0.05 mag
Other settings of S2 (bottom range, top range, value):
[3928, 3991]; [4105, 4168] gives 0.94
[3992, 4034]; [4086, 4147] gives 0.95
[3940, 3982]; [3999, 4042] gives 1.02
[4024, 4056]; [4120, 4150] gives 0.95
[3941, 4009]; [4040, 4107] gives 0.99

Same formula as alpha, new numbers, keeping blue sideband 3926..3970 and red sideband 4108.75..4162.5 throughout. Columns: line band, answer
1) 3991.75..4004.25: -0.03 mag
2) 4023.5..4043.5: -0.03 mag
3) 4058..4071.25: -0.03 mag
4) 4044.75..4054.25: -0.04 mag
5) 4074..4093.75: -0.04 mag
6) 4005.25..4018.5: -0.06 mag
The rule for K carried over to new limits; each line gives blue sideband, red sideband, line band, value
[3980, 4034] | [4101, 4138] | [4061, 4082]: -0.5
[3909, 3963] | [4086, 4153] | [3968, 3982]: 0.7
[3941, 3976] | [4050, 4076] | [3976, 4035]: -0.4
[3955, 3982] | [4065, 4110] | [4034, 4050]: -0.2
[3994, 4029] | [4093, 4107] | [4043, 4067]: -0.5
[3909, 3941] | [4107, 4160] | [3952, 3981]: 0.5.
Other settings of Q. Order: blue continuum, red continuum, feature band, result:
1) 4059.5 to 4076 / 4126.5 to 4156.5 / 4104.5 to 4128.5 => 0.00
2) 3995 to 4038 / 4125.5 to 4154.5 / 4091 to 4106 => -0.02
